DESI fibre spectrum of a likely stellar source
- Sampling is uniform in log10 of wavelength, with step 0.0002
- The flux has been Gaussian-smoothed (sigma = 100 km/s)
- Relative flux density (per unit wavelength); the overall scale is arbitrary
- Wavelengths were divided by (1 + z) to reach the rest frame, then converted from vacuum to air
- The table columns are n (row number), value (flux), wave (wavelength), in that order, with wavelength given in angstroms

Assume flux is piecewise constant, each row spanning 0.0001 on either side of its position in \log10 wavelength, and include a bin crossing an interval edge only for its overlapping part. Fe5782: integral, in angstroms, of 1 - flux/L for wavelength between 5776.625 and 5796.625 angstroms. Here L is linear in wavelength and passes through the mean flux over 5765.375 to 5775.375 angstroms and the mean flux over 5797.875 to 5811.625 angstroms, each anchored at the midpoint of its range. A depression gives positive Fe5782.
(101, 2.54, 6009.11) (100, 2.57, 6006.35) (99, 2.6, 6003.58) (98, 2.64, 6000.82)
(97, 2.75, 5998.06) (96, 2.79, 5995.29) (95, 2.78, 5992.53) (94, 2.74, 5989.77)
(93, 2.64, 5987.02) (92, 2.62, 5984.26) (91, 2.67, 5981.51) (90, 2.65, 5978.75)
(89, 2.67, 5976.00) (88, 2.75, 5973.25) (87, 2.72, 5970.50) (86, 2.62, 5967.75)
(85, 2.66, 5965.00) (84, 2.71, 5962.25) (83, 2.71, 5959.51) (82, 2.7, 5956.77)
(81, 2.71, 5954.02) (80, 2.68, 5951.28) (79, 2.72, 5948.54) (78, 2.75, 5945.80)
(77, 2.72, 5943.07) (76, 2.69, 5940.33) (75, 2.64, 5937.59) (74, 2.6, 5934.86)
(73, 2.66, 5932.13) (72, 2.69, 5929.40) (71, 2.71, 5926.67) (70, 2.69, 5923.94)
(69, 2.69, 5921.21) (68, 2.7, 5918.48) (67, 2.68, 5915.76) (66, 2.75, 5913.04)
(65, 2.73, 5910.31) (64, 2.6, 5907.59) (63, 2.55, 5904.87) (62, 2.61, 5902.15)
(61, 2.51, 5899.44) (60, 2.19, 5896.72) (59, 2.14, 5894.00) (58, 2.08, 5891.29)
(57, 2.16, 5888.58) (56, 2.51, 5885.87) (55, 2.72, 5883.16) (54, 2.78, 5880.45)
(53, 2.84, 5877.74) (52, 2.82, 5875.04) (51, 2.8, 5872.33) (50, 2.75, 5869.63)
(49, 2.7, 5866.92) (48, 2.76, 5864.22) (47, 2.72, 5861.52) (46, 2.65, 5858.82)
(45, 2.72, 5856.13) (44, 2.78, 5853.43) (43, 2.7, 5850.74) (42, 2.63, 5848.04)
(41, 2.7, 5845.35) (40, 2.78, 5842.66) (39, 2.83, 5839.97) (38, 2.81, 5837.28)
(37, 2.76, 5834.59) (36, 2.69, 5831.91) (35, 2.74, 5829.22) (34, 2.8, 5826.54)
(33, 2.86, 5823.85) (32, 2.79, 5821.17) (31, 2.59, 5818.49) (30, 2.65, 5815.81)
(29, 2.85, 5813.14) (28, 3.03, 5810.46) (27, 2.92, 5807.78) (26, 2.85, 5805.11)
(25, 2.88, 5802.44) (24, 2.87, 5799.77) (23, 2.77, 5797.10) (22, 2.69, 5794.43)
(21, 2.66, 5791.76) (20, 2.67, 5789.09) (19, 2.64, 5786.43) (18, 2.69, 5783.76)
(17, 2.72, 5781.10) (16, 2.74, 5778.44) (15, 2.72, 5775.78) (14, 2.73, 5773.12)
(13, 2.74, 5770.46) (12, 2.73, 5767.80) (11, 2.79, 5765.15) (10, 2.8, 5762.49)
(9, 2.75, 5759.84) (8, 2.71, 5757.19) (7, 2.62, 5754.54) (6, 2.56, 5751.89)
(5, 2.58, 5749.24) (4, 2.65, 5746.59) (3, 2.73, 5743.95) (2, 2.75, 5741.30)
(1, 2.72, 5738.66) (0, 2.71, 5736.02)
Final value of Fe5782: 0.9 angstroms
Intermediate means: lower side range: 2.74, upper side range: 2.9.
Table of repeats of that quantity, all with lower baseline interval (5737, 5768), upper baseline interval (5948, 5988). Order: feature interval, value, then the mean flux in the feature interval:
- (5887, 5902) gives 2.43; 2.25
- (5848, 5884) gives -0.74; 2.74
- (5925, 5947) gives 0.01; 2.68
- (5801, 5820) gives -0.92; 2.83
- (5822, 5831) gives -0.34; 2.79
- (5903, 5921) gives 0.12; 2.67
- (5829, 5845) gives -0.44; 2.77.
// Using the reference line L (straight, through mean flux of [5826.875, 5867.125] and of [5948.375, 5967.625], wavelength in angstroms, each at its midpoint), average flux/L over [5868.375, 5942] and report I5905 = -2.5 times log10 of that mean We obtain 0.04 mag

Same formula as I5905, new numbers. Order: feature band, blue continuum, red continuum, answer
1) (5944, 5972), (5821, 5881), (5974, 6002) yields 0.004 mag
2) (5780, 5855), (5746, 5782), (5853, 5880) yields -0.013 mag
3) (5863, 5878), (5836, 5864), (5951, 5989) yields -0.020 mag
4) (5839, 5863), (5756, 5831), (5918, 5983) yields 0.005 mag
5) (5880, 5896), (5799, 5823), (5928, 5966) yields 0.162 mag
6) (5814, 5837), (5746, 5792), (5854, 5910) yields -0.041 mag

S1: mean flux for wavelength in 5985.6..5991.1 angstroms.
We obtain 2.69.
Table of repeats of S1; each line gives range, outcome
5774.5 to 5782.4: 2.73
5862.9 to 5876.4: 2.77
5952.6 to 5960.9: 2.71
